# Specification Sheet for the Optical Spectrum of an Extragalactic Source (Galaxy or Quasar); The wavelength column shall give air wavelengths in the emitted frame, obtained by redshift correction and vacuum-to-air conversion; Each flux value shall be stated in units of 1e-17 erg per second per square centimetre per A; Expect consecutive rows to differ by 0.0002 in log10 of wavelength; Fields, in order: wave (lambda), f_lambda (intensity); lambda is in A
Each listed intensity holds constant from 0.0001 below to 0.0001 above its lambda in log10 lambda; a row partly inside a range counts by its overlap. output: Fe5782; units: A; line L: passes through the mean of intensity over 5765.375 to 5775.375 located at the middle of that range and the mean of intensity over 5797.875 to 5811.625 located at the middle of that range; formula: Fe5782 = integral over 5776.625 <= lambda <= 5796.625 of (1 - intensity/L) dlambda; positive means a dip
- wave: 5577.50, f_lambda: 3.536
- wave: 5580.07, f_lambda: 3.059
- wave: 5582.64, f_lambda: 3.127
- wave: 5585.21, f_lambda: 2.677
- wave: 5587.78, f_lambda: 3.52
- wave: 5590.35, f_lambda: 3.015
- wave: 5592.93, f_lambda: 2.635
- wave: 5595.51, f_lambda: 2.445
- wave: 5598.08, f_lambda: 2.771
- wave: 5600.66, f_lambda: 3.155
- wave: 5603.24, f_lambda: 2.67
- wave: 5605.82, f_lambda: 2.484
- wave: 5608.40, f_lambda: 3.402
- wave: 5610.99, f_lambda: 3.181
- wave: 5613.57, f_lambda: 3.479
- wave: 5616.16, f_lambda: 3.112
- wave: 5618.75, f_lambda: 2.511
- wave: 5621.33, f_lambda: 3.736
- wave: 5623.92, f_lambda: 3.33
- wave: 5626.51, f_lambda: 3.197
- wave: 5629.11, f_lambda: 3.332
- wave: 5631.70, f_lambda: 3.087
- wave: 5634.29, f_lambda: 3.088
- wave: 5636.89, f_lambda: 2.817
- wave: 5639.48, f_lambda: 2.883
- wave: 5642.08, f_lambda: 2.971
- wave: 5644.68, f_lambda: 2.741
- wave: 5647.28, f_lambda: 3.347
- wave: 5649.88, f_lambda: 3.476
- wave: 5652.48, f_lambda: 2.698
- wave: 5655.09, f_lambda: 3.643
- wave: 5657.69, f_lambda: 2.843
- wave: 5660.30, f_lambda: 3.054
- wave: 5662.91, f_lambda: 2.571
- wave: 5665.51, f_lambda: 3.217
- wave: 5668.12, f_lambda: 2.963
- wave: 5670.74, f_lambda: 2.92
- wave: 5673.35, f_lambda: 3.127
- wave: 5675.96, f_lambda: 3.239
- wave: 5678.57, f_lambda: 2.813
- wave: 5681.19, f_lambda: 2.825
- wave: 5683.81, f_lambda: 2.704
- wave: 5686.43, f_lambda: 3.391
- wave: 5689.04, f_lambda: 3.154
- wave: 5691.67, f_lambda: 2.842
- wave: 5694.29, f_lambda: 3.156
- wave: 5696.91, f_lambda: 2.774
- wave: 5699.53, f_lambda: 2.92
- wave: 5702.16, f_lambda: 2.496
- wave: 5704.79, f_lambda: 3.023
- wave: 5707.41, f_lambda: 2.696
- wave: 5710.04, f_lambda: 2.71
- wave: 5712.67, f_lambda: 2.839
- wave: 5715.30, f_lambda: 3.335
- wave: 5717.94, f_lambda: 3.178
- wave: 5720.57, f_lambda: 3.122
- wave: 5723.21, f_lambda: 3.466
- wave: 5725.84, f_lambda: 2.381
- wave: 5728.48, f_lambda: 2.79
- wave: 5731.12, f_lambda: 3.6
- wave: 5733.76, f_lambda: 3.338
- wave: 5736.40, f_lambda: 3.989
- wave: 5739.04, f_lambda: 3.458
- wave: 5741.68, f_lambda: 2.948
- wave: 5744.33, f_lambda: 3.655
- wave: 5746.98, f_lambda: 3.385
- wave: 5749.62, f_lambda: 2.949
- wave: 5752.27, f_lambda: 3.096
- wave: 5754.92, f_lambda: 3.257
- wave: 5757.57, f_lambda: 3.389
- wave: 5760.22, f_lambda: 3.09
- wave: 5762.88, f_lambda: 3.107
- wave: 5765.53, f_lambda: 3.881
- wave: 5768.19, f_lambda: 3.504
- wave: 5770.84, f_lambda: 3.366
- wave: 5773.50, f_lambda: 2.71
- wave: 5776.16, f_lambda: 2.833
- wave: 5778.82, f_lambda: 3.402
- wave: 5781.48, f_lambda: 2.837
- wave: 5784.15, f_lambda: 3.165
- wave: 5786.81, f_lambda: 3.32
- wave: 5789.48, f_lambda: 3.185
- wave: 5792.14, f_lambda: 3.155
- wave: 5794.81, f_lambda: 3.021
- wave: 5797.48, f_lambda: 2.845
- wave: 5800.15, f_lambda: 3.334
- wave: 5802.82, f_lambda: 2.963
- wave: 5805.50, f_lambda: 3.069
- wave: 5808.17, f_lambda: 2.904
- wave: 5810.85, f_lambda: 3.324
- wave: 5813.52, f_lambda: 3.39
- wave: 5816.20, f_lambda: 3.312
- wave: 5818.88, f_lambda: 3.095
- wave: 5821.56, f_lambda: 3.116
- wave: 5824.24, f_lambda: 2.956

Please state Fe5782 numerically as 0.3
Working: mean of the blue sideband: 3.28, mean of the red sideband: 3.09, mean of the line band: 3.13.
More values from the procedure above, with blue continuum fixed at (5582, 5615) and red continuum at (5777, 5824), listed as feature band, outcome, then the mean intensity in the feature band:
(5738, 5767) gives -1.8 A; 3.29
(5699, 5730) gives 1.5 A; 2.92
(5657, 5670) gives 0.4 A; 2.93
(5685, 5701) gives 0.1 A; 3.03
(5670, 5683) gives 0.2 A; 2.98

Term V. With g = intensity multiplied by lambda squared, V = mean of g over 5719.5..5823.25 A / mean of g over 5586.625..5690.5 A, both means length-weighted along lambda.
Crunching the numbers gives 1.1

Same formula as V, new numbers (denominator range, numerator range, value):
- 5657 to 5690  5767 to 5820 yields 1.09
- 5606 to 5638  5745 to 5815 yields 1.06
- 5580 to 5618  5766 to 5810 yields 1.12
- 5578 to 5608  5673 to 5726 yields 1.06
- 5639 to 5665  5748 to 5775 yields 1.11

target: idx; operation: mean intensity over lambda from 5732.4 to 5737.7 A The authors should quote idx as 3.66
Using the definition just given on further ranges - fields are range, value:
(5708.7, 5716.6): 2.96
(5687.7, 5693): 3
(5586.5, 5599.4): 2.88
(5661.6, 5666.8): 2.9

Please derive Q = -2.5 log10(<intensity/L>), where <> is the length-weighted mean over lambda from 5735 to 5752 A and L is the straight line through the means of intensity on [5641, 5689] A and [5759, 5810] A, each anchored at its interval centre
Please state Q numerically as -0.092 mag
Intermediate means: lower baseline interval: 3.03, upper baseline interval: 3.14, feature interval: 3.38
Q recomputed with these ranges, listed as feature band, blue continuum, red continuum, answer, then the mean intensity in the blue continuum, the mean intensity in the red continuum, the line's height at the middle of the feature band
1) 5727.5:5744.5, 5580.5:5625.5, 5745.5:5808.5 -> -0.09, 3.02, 3.16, 3.13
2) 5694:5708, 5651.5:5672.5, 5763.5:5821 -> 0.08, 3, 3.17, 3.05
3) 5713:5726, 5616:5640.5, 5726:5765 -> 0.03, 3.11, 3.27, 3.24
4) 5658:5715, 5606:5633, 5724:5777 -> 0.10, 3.21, 3.24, 3.22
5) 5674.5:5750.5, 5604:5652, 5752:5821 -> 0.02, 3.11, 3.18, 3.14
